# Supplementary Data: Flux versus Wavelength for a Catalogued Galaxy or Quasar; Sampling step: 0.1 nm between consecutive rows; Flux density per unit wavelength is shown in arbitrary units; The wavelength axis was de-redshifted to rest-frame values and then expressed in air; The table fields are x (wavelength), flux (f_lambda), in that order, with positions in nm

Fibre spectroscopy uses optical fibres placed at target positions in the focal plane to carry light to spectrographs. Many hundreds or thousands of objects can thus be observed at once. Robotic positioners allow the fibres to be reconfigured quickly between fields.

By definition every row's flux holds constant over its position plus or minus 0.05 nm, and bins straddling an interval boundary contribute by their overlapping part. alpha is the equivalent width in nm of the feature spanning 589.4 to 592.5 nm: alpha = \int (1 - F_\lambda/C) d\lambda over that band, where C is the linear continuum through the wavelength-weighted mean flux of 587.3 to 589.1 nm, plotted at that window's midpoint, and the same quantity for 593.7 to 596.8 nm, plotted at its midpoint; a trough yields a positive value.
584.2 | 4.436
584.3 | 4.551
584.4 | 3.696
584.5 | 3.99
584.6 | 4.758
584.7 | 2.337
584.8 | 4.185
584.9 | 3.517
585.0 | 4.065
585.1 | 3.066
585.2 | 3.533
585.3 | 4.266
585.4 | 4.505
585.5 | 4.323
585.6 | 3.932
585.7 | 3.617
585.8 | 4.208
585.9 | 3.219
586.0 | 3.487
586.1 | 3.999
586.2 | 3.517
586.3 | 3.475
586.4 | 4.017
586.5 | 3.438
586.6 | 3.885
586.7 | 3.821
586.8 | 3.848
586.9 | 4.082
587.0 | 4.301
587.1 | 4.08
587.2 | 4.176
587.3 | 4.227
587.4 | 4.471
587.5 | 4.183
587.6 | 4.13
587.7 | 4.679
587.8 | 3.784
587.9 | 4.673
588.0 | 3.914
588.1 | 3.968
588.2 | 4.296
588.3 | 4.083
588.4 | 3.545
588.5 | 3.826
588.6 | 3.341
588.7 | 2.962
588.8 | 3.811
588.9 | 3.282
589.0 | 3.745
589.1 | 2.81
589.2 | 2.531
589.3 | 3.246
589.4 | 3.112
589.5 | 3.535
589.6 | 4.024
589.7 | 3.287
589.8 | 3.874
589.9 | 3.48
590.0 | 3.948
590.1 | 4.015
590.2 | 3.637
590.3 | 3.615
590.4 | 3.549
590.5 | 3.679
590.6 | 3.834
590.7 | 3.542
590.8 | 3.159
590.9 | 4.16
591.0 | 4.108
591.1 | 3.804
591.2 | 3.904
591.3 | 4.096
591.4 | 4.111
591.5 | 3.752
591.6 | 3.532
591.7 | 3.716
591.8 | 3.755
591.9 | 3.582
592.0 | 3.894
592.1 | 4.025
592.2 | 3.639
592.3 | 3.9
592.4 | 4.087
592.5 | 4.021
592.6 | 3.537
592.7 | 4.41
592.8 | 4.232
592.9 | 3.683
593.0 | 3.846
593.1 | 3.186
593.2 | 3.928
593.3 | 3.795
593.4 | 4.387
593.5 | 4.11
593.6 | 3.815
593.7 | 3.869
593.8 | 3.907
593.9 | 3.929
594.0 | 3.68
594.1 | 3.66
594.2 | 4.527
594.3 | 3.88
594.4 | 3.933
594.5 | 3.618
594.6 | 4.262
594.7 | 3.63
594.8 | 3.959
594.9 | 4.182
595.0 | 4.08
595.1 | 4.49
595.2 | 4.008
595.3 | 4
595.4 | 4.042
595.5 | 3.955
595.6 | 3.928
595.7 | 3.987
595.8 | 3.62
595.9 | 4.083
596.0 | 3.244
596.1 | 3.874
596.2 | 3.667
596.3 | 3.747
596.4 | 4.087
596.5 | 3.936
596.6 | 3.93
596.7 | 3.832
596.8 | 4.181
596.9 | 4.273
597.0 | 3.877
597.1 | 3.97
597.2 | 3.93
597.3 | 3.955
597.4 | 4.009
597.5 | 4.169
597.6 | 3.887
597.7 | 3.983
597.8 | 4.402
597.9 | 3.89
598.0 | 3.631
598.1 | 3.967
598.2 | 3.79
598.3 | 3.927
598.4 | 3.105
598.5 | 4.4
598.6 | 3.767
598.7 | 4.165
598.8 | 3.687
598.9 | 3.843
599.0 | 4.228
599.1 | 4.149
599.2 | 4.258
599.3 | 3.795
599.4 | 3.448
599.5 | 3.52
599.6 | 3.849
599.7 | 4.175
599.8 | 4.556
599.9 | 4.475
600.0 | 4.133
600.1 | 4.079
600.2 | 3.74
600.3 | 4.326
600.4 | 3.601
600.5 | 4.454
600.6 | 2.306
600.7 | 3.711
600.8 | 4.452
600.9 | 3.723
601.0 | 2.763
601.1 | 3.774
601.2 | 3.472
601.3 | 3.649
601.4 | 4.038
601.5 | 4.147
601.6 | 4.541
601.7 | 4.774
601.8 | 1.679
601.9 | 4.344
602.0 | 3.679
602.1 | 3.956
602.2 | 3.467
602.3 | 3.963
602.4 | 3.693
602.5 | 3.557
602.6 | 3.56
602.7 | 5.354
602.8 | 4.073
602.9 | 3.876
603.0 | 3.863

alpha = 0.11 nm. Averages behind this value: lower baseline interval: 3.9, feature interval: 3.77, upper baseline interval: 3.93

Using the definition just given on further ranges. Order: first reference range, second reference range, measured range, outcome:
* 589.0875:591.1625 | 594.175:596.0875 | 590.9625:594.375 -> -0.105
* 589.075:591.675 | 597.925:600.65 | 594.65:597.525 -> -0.109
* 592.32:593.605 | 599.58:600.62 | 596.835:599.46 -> 0.036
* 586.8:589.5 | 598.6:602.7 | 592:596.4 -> -0.093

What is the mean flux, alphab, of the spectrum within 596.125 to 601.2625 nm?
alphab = 3.9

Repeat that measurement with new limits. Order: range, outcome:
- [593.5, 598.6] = 3.93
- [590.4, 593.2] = 3.82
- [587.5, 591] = 3.69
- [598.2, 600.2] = 3.97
